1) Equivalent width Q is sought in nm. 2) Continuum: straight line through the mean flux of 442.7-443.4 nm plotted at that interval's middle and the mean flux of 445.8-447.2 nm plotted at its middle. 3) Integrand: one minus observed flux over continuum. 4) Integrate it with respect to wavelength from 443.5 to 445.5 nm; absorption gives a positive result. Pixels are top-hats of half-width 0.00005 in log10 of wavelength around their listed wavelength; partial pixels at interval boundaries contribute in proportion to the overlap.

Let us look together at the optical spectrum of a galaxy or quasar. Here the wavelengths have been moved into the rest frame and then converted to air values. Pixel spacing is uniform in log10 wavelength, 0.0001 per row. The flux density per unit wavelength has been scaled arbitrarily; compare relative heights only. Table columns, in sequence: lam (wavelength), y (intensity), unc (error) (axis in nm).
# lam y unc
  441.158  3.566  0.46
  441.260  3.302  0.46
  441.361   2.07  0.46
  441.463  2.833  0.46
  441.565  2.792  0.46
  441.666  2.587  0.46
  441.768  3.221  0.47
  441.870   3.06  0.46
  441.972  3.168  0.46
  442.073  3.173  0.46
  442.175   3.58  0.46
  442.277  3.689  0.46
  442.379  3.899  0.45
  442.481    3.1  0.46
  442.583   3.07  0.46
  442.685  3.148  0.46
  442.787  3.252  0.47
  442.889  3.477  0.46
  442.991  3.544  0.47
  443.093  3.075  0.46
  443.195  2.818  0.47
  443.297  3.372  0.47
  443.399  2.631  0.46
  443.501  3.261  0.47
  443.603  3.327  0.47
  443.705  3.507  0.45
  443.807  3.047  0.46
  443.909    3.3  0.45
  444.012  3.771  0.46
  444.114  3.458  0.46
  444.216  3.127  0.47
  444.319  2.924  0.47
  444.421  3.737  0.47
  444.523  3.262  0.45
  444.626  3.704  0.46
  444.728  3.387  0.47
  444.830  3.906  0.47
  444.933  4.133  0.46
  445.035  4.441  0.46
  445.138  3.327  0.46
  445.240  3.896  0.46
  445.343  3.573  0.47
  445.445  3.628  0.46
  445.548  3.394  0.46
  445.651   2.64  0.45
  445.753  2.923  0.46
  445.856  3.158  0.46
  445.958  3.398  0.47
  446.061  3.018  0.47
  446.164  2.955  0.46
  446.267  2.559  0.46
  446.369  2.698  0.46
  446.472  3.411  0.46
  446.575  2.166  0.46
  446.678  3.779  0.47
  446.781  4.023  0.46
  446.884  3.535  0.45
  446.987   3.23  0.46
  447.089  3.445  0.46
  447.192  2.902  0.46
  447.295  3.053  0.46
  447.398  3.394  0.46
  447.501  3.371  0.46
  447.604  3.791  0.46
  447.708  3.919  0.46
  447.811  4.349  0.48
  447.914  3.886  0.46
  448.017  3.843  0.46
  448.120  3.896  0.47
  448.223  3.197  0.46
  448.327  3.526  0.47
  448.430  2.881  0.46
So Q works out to -0.22 nm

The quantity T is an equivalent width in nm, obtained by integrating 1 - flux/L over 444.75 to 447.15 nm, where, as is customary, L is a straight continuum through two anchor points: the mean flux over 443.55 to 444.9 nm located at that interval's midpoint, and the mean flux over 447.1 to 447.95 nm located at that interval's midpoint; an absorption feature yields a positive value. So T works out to 0.099 nm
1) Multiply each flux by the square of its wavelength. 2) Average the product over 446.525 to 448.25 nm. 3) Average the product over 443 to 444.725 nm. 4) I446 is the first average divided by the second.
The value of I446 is 1.09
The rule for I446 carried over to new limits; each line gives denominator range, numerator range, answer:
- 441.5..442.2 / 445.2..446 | 1.10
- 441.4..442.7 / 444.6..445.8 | 1.15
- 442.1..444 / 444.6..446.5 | 1.04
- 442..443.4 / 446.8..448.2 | 1.11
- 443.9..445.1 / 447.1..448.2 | 1.02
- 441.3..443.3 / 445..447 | 1.06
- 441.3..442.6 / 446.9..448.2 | 1.19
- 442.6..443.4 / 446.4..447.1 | 1.07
